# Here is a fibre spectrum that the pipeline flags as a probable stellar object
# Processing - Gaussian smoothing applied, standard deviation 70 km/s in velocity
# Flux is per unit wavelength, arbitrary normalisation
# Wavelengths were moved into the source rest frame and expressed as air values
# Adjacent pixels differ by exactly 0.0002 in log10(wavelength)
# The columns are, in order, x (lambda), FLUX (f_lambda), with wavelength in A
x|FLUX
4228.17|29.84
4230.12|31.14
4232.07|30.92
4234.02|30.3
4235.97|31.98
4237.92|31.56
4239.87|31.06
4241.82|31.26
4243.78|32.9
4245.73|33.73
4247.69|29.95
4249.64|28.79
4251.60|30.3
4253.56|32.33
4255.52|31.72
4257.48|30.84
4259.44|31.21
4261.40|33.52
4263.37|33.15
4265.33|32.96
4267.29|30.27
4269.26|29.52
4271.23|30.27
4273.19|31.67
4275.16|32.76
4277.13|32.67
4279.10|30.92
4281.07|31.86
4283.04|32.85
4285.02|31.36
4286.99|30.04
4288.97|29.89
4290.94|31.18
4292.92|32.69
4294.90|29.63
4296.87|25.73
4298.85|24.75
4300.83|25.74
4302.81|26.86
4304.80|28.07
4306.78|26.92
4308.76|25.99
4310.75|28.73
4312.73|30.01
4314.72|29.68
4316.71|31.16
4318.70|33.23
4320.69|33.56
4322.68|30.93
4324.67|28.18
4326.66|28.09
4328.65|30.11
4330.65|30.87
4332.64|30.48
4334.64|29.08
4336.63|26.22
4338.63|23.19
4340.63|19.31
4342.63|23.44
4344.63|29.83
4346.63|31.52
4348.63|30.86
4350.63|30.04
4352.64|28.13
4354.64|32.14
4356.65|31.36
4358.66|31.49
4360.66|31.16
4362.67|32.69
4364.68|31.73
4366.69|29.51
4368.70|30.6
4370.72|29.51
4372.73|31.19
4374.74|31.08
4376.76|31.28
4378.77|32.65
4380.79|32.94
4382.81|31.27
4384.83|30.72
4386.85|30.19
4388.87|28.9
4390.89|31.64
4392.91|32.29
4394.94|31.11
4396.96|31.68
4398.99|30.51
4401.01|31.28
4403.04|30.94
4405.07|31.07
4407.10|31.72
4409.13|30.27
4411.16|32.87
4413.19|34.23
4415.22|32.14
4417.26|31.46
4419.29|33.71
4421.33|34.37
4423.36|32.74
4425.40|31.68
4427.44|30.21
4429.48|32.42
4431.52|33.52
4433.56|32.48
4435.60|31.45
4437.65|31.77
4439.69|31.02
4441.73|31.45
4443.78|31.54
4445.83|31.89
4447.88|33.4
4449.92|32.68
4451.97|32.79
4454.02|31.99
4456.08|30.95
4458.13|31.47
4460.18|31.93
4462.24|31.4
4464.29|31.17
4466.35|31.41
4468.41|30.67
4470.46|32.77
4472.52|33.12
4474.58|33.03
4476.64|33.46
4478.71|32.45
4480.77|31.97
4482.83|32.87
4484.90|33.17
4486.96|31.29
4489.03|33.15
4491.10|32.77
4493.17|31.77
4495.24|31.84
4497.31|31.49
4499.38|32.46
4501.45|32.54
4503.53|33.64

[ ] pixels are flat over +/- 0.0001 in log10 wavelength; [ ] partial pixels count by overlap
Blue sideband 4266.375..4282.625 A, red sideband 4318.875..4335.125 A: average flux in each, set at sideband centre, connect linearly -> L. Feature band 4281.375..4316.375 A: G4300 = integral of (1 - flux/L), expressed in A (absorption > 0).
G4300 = 2.2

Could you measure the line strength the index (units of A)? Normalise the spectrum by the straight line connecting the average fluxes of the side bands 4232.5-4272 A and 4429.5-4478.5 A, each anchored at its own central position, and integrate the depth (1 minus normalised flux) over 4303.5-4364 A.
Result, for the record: 4.7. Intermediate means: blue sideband 31.4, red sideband 32.1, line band 29.2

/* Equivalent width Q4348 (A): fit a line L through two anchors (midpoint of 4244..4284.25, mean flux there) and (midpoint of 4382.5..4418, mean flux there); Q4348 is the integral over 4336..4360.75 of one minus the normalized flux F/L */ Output 2.5 A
